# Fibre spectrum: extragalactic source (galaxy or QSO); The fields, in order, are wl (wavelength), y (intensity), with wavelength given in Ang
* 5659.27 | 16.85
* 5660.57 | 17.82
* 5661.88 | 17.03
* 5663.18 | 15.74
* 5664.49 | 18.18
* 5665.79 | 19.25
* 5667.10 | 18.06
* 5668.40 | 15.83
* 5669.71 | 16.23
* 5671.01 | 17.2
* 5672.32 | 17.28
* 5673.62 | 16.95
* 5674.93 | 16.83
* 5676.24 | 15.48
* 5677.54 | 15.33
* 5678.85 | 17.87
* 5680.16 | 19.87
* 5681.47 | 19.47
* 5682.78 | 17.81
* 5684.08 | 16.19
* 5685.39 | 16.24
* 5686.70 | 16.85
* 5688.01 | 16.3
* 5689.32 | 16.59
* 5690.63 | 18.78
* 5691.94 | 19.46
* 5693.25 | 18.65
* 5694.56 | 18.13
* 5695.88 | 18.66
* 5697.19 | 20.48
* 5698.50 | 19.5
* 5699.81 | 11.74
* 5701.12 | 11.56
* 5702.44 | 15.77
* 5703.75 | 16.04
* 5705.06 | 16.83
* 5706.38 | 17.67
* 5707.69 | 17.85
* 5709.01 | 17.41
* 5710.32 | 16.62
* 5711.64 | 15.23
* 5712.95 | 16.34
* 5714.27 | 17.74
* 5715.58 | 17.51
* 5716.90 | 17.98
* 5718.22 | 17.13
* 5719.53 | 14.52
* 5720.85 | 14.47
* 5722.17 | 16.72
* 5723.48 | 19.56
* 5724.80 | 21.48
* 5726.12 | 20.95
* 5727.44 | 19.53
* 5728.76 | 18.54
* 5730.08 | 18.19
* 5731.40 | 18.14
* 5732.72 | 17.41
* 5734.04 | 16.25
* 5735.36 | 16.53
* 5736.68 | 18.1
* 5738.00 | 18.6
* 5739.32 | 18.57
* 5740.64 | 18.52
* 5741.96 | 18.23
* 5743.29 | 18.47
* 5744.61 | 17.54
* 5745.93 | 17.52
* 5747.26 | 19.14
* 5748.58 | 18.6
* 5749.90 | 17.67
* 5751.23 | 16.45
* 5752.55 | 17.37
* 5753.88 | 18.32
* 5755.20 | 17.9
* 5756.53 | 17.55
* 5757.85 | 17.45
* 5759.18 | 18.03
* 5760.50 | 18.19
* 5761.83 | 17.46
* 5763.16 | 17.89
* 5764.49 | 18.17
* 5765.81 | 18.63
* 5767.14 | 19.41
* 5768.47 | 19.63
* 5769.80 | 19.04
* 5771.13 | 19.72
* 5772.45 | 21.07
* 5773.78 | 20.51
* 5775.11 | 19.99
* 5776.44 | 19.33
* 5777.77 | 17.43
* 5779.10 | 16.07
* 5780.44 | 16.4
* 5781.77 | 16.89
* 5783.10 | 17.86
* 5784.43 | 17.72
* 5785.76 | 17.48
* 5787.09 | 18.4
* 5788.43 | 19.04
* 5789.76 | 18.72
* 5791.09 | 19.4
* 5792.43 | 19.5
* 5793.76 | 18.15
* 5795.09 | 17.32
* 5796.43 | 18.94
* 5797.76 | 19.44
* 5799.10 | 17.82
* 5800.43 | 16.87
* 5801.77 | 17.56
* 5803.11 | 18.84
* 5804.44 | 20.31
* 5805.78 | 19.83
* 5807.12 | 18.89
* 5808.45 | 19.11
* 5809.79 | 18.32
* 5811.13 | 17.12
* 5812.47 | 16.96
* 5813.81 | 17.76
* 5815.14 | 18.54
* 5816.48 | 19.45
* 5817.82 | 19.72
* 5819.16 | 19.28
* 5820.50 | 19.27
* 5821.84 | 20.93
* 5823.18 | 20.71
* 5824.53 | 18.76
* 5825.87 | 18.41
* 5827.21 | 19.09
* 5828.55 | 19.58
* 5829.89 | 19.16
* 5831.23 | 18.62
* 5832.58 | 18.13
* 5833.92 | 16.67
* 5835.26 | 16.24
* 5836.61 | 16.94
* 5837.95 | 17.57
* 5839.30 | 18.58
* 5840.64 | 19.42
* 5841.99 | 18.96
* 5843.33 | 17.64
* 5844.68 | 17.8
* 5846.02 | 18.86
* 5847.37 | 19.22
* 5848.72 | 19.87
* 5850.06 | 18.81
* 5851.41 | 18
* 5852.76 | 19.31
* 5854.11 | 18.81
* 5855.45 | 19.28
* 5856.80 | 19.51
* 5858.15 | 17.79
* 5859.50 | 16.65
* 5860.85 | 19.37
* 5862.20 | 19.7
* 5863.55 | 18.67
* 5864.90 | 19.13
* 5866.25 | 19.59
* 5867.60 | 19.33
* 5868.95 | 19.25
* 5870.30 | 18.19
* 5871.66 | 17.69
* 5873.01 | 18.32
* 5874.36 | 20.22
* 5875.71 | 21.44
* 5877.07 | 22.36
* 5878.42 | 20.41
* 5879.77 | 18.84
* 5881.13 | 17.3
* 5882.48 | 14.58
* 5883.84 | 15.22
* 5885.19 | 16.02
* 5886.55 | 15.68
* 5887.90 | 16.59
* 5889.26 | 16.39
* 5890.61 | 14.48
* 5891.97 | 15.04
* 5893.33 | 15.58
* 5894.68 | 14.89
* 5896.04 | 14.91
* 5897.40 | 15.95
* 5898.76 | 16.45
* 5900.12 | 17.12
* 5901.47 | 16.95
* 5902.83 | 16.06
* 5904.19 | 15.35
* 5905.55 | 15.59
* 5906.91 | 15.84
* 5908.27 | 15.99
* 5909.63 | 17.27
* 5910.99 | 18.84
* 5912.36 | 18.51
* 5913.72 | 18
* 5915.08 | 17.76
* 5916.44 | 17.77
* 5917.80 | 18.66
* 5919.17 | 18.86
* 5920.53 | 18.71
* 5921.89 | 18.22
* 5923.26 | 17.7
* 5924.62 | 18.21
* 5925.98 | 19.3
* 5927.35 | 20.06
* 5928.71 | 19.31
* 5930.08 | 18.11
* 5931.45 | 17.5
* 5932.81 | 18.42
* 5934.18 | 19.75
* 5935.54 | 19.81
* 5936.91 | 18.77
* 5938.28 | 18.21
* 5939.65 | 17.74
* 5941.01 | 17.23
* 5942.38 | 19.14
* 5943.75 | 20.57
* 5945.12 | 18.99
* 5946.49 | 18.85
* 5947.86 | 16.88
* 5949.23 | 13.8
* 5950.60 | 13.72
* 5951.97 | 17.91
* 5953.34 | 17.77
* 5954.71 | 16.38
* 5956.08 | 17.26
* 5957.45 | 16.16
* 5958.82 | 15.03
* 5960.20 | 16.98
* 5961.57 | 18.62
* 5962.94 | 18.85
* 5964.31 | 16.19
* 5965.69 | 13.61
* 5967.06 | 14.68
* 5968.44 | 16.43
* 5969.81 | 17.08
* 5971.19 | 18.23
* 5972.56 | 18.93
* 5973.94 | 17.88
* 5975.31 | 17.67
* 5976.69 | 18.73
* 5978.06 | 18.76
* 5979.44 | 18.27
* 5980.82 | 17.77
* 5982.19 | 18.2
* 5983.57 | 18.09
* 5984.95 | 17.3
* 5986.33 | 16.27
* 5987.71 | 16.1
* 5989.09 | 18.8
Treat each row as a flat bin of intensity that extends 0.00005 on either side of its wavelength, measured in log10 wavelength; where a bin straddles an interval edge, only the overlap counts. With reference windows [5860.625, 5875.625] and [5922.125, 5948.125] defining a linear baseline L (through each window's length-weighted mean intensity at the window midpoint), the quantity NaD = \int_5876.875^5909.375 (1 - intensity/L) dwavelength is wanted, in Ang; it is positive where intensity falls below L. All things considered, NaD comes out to 4.5 Ang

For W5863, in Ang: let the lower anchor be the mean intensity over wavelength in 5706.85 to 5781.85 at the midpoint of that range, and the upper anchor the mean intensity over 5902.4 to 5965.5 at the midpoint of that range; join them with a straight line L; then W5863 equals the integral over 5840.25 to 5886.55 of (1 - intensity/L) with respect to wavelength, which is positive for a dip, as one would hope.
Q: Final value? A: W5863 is -2.2 Ang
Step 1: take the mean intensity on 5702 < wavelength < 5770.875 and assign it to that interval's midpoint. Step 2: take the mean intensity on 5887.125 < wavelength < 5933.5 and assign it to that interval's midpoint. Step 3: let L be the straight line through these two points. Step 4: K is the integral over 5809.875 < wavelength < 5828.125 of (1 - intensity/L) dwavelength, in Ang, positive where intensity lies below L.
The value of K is -1.46 Ang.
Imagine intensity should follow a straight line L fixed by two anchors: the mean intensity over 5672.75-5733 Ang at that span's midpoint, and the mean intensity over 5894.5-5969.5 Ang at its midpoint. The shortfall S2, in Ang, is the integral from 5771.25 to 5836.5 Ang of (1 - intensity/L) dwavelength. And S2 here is -4.51 Ang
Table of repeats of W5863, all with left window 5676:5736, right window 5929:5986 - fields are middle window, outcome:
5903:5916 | 0.4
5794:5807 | -0.8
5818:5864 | -3.3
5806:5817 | -0.6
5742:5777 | -2.2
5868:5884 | -1.2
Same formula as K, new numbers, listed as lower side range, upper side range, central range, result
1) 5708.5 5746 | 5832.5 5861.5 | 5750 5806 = -1.2 Ang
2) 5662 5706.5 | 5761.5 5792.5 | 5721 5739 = -0.5 Ang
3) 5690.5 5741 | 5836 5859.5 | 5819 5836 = -0.4 Ang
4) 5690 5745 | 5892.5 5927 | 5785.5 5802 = -0.9 Ang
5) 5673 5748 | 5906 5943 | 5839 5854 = -0.7 Ang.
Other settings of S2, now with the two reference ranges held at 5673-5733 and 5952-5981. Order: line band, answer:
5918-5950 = -2.2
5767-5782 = -1.3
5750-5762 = -0.2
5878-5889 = 0.3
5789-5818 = -2.1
